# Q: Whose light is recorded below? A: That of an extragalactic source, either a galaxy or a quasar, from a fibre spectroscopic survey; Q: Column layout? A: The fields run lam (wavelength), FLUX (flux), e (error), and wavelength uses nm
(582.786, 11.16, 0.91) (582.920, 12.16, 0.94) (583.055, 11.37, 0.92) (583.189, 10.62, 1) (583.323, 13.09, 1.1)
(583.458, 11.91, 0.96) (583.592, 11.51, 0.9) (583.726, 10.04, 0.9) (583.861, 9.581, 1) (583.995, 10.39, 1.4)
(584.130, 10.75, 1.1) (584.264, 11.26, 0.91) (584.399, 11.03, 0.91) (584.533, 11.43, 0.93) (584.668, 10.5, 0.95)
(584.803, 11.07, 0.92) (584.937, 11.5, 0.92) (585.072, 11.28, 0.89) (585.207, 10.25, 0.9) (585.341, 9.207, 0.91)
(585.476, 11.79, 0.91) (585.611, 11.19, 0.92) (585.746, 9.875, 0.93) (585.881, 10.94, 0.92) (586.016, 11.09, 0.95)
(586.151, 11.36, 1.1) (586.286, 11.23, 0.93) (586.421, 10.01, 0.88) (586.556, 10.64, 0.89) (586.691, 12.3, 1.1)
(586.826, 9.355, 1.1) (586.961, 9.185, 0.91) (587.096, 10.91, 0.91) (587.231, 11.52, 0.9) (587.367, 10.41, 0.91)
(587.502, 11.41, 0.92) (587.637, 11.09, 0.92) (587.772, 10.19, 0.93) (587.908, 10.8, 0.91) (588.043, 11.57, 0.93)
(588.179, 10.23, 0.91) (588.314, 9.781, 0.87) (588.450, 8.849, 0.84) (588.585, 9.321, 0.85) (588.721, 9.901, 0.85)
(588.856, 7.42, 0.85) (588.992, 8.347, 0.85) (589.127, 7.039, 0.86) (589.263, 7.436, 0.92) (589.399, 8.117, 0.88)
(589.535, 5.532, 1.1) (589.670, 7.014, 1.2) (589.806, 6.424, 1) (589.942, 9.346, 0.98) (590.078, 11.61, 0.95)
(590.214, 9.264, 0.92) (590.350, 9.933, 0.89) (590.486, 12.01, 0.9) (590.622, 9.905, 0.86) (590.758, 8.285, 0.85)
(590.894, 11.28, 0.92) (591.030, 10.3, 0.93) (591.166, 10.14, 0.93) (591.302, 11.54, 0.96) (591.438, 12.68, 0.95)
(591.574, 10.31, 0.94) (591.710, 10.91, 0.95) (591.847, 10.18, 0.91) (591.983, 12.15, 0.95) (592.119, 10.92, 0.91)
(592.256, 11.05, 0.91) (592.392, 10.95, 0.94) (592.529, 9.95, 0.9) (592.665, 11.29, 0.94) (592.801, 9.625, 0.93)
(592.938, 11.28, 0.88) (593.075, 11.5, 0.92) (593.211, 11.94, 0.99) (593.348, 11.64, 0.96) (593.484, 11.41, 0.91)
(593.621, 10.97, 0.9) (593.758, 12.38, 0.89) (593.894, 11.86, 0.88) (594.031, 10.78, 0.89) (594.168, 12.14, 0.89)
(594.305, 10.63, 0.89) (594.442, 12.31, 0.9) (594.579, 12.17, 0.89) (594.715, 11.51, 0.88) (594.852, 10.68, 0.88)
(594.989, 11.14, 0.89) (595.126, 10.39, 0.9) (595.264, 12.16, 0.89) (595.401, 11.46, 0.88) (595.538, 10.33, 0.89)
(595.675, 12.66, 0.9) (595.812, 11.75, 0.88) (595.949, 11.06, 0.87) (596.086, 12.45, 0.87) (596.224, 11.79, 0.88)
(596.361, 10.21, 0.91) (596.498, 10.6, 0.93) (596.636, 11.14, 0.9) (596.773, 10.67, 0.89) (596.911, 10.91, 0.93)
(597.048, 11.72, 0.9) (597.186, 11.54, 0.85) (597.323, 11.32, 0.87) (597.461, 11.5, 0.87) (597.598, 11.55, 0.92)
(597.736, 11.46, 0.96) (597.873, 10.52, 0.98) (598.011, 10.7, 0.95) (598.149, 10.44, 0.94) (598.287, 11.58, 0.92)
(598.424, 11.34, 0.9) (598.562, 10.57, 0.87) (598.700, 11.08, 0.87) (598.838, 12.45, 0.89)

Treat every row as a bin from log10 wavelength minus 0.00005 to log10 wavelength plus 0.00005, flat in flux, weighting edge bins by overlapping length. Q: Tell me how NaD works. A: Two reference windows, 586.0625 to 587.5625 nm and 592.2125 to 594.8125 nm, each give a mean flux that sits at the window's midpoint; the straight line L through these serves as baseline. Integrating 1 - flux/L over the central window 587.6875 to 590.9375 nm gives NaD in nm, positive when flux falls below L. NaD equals 0.54 nm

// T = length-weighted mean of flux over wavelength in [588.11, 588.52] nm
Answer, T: 9.62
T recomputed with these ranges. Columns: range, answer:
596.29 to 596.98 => 10.7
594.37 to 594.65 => 12.2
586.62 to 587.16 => 10.4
